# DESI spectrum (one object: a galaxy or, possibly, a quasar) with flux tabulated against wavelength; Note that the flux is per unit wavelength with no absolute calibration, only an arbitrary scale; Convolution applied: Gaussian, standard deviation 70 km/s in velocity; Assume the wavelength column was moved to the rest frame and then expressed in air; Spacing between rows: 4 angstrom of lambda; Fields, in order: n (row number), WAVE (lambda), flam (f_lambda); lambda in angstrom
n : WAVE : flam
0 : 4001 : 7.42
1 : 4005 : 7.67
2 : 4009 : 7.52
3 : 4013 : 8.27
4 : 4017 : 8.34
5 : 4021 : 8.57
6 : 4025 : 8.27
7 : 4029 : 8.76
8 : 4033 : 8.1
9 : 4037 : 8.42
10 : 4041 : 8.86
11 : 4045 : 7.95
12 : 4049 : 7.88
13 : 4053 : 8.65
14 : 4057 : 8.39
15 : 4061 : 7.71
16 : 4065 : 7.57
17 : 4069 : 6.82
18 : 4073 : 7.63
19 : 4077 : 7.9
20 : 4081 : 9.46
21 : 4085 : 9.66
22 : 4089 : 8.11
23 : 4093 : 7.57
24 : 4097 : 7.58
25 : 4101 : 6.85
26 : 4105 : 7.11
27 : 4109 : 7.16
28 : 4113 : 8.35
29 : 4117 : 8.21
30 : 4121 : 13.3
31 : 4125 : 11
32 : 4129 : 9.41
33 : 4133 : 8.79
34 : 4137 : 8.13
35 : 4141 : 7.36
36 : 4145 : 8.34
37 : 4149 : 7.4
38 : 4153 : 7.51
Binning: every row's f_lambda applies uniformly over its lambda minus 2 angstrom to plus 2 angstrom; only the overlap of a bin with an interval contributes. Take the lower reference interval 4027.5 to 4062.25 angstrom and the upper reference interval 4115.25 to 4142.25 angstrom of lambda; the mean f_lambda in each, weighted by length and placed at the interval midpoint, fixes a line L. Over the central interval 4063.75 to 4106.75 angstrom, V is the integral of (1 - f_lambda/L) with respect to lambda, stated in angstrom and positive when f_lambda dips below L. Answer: 5.02 angstrom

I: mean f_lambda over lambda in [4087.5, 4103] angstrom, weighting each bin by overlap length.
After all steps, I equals 7.51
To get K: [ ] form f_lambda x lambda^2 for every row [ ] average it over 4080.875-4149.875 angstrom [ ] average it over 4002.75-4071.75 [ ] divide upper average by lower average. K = 1.10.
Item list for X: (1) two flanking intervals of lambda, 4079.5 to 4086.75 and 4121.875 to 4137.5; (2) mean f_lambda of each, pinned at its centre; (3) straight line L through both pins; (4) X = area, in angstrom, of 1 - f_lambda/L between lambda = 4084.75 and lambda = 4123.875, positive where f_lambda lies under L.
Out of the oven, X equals 5.1 angstrom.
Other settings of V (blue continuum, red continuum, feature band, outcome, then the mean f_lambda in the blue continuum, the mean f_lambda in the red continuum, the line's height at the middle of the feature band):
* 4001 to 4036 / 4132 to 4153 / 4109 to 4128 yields -4.51 angstrom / 8.15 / 7.92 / 7.96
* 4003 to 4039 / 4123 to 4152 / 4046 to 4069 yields 1.11 angstrom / 8.21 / 8.59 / 8.33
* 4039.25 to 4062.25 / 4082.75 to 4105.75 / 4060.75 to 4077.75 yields 1.28 angstrom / 8.25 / 7.87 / 8.09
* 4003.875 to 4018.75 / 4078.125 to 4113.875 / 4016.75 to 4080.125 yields -1.33 angstrom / 7.96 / 7.97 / 7.96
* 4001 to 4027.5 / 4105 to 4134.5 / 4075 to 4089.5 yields 0.03 angstrom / 8.07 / 9.31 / 8.87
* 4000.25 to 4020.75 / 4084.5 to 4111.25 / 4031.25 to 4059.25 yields -1.83 angstrom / 7.93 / 7.62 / 7.81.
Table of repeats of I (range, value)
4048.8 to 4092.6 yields 8.15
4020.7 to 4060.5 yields 8.35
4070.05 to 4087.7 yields 8.54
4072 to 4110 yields 7.93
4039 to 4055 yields 8.34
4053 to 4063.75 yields 8.13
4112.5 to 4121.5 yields 9.66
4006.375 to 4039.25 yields 8.27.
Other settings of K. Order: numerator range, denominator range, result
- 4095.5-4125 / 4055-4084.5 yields 1.09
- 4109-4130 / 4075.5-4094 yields 1.16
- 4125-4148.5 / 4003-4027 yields 1.12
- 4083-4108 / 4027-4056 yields 0.95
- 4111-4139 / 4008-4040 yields 1.21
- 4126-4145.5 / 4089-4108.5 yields 1.18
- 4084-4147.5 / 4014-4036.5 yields 1.06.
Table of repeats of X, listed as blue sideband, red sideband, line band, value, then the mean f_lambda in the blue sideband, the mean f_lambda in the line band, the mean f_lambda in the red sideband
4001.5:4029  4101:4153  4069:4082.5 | 0.5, 8.12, 8.06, 8.6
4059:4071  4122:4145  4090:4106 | 1.6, 7.37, 7.34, 9.08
